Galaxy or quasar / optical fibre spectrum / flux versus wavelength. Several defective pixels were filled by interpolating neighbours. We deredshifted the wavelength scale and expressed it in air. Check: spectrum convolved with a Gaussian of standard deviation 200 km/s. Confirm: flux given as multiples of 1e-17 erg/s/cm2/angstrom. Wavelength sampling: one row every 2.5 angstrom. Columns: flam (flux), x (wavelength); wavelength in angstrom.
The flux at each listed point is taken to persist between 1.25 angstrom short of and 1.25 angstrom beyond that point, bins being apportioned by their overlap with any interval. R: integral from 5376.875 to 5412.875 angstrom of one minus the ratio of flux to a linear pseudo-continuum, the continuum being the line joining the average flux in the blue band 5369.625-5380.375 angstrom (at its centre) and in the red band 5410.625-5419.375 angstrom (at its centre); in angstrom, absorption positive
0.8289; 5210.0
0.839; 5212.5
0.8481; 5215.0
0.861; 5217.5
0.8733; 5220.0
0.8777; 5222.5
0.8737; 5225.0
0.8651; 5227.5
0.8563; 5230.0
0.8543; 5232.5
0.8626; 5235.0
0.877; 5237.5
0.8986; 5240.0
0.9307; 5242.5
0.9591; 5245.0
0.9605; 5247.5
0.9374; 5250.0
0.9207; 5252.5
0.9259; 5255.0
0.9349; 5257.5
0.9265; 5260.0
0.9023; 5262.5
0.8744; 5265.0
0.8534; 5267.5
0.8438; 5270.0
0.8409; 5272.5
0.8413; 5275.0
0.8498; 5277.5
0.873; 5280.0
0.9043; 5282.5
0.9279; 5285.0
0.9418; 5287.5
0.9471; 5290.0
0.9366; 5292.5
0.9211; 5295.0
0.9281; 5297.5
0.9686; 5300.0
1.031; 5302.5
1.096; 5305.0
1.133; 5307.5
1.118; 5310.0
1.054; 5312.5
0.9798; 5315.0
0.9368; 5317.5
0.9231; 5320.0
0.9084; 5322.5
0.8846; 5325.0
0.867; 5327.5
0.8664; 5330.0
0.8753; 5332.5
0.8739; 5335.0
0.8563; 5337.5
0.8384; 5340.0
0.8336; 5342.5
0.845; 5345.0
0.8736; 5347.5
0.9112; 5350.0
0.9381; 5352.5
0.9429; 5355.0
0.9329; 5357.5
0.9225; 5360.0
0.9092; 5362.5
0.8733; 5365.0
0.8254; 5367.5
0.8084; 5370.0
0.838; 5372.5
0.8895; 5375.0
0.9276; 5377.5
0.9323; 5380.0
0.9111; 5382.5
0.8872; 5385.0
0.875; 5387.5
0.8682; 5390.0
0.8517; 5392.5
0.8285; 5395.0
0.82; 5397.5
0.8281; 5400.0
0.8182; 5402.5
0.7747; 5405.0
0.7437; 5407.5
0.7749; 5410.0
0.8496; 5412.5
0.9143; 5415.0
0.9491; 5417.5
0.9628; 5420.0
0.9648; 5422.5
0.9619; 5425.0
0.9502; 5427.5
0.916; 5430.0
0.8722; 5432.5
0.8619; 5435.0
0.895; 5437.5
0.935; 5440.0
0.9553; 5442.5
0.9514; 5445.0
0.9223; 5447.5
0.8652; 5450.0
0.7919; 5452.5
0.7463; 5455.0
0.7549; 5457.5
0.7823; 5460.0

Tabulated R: 1.8 angstrom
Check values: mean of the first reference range 0.881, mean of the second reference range 0.899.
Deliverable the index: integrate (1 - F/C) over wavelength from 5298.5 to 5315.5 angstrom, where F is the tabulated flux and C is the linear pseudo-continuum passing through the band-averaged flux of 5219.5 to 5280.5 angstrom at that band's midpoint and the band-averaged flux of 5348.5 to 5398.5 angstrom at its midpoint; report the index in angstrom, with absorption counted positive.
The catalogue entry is -3.2 angstrom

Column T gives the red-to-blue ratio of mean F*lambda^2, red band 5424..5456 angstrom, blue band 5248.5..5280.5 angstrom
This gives 1.08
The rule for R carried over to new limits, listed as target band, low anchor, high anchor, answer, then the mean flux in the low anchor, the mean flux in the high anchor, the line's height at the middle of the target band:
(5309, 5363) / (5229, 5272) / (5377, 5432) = -1.52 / 0.9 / 0.877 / 0.887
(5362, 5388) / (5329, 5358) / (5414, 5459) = 0.23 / 0.881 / 0.898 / 0.887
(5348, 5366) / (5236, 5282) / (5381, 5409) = -1.33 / 0.897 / 0.837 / 0.854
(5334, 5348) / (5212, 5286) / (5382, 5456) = 0.45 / 0.887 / 0.875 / 0.88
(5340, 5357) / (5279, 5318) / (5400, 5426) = 0.80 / 0.983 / 0.868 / 0.933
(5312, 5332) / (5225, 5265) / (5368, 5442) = -0.66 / 0.905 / 0.876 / 0.891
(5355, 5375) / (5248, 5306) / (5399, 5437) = 0.32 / 0.918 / 0.877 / 0.892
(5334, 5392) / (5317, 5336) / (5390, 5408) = -2.06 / 0.89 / 0.816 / 0.853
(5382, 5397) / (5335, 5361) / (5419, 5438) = 0.67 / 0.888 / 0.924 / 0.907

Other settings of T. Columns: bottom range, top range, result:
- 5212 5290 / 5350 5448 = 1.05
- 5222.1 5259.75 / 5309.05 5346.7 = 1.04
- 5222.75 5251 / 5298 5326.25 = 1.15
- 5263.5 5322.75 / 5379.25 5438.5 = 0.97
